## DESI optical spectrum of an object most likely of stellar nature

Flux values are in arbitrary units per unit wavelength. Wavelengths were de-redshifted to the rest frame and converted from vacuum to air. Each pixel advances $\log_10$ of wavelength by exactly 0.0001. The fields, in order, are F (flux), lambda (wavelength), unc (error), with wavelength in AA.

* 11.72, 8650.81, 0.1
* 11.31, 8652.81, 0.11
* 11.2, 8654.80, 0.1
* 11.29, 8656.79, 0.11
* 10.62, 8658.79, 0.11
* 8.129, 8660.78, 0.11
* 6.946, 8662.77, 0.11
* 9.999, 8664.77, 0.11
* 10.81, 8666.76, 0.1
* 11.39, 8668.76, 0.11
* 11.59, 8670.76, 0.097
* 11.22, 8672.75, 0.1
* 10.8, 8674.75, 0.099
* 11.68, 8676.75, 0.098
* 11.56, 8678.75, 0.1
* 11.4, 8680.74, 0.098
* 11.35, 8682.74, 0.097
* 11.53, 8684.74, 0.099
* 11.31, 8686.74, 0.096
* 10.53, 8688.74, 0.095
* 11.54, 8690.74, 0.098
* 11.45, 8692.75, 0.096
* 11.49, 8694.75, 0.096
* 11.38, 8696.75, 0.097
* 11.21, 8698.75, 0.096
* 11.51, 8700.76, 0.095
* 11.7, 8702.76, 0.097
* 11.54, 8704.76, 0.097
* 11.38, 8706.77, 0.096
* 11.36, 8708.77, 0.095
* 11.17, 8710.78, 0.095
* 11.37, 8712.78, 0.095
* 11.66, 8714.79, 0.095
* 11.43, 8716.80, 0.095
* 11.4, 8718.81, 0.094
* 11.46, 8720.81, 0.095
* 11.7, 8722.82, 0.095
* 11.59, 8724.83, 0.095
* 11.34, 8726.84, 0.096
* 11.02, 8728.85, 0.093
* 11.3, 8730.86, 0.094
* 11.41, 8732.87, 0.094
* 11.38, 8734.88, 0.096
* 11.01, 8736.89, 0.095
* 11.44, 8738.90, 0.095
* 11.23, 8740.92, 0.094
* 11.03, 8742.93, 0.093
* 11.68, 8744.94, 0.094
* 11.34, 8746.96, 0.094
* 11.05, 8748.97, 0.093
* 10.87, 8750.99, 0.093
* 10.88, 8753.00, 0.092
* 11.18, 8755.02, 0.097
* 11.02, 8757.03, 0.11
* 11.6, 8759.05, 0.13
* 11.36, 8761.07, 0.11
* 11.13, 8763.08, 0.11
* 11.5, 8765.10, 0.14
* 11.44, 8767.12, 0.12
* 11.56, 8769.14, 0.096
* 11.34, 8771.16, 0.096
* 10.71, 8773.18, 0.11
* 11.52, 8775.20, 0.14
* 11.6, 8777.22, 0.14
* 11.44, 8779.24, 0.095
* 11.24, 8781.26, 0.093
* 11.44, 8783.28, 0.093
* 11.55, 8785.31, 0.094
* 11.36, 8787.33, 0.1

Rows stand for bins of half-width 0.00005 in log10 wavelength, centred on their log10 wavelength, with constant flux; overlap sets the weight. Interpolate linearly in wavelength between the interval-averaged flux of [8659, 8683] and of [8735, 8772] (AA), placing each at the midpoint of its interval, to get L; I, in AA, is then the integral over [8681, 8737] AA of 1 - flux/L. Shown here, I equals -2.59 AA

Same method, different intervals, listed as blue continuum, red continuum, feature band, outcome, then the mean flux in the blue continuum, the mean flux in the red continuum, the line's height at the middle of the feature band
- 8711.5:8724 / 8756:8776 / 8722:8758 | 0.5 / 11.5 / 11.3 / 11.4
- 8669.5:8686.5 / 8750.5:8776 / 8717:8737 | -0.1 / 11.4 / 11.2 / 11.3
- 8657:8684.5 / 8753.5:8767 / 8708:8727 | -0.8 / 10.6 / 11.3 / 11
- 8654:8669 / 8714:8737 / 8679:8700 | -1.5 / 9.97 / 11.4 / 10.6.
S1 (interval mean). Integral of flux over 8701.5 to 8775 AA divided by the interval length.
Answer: 11.3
